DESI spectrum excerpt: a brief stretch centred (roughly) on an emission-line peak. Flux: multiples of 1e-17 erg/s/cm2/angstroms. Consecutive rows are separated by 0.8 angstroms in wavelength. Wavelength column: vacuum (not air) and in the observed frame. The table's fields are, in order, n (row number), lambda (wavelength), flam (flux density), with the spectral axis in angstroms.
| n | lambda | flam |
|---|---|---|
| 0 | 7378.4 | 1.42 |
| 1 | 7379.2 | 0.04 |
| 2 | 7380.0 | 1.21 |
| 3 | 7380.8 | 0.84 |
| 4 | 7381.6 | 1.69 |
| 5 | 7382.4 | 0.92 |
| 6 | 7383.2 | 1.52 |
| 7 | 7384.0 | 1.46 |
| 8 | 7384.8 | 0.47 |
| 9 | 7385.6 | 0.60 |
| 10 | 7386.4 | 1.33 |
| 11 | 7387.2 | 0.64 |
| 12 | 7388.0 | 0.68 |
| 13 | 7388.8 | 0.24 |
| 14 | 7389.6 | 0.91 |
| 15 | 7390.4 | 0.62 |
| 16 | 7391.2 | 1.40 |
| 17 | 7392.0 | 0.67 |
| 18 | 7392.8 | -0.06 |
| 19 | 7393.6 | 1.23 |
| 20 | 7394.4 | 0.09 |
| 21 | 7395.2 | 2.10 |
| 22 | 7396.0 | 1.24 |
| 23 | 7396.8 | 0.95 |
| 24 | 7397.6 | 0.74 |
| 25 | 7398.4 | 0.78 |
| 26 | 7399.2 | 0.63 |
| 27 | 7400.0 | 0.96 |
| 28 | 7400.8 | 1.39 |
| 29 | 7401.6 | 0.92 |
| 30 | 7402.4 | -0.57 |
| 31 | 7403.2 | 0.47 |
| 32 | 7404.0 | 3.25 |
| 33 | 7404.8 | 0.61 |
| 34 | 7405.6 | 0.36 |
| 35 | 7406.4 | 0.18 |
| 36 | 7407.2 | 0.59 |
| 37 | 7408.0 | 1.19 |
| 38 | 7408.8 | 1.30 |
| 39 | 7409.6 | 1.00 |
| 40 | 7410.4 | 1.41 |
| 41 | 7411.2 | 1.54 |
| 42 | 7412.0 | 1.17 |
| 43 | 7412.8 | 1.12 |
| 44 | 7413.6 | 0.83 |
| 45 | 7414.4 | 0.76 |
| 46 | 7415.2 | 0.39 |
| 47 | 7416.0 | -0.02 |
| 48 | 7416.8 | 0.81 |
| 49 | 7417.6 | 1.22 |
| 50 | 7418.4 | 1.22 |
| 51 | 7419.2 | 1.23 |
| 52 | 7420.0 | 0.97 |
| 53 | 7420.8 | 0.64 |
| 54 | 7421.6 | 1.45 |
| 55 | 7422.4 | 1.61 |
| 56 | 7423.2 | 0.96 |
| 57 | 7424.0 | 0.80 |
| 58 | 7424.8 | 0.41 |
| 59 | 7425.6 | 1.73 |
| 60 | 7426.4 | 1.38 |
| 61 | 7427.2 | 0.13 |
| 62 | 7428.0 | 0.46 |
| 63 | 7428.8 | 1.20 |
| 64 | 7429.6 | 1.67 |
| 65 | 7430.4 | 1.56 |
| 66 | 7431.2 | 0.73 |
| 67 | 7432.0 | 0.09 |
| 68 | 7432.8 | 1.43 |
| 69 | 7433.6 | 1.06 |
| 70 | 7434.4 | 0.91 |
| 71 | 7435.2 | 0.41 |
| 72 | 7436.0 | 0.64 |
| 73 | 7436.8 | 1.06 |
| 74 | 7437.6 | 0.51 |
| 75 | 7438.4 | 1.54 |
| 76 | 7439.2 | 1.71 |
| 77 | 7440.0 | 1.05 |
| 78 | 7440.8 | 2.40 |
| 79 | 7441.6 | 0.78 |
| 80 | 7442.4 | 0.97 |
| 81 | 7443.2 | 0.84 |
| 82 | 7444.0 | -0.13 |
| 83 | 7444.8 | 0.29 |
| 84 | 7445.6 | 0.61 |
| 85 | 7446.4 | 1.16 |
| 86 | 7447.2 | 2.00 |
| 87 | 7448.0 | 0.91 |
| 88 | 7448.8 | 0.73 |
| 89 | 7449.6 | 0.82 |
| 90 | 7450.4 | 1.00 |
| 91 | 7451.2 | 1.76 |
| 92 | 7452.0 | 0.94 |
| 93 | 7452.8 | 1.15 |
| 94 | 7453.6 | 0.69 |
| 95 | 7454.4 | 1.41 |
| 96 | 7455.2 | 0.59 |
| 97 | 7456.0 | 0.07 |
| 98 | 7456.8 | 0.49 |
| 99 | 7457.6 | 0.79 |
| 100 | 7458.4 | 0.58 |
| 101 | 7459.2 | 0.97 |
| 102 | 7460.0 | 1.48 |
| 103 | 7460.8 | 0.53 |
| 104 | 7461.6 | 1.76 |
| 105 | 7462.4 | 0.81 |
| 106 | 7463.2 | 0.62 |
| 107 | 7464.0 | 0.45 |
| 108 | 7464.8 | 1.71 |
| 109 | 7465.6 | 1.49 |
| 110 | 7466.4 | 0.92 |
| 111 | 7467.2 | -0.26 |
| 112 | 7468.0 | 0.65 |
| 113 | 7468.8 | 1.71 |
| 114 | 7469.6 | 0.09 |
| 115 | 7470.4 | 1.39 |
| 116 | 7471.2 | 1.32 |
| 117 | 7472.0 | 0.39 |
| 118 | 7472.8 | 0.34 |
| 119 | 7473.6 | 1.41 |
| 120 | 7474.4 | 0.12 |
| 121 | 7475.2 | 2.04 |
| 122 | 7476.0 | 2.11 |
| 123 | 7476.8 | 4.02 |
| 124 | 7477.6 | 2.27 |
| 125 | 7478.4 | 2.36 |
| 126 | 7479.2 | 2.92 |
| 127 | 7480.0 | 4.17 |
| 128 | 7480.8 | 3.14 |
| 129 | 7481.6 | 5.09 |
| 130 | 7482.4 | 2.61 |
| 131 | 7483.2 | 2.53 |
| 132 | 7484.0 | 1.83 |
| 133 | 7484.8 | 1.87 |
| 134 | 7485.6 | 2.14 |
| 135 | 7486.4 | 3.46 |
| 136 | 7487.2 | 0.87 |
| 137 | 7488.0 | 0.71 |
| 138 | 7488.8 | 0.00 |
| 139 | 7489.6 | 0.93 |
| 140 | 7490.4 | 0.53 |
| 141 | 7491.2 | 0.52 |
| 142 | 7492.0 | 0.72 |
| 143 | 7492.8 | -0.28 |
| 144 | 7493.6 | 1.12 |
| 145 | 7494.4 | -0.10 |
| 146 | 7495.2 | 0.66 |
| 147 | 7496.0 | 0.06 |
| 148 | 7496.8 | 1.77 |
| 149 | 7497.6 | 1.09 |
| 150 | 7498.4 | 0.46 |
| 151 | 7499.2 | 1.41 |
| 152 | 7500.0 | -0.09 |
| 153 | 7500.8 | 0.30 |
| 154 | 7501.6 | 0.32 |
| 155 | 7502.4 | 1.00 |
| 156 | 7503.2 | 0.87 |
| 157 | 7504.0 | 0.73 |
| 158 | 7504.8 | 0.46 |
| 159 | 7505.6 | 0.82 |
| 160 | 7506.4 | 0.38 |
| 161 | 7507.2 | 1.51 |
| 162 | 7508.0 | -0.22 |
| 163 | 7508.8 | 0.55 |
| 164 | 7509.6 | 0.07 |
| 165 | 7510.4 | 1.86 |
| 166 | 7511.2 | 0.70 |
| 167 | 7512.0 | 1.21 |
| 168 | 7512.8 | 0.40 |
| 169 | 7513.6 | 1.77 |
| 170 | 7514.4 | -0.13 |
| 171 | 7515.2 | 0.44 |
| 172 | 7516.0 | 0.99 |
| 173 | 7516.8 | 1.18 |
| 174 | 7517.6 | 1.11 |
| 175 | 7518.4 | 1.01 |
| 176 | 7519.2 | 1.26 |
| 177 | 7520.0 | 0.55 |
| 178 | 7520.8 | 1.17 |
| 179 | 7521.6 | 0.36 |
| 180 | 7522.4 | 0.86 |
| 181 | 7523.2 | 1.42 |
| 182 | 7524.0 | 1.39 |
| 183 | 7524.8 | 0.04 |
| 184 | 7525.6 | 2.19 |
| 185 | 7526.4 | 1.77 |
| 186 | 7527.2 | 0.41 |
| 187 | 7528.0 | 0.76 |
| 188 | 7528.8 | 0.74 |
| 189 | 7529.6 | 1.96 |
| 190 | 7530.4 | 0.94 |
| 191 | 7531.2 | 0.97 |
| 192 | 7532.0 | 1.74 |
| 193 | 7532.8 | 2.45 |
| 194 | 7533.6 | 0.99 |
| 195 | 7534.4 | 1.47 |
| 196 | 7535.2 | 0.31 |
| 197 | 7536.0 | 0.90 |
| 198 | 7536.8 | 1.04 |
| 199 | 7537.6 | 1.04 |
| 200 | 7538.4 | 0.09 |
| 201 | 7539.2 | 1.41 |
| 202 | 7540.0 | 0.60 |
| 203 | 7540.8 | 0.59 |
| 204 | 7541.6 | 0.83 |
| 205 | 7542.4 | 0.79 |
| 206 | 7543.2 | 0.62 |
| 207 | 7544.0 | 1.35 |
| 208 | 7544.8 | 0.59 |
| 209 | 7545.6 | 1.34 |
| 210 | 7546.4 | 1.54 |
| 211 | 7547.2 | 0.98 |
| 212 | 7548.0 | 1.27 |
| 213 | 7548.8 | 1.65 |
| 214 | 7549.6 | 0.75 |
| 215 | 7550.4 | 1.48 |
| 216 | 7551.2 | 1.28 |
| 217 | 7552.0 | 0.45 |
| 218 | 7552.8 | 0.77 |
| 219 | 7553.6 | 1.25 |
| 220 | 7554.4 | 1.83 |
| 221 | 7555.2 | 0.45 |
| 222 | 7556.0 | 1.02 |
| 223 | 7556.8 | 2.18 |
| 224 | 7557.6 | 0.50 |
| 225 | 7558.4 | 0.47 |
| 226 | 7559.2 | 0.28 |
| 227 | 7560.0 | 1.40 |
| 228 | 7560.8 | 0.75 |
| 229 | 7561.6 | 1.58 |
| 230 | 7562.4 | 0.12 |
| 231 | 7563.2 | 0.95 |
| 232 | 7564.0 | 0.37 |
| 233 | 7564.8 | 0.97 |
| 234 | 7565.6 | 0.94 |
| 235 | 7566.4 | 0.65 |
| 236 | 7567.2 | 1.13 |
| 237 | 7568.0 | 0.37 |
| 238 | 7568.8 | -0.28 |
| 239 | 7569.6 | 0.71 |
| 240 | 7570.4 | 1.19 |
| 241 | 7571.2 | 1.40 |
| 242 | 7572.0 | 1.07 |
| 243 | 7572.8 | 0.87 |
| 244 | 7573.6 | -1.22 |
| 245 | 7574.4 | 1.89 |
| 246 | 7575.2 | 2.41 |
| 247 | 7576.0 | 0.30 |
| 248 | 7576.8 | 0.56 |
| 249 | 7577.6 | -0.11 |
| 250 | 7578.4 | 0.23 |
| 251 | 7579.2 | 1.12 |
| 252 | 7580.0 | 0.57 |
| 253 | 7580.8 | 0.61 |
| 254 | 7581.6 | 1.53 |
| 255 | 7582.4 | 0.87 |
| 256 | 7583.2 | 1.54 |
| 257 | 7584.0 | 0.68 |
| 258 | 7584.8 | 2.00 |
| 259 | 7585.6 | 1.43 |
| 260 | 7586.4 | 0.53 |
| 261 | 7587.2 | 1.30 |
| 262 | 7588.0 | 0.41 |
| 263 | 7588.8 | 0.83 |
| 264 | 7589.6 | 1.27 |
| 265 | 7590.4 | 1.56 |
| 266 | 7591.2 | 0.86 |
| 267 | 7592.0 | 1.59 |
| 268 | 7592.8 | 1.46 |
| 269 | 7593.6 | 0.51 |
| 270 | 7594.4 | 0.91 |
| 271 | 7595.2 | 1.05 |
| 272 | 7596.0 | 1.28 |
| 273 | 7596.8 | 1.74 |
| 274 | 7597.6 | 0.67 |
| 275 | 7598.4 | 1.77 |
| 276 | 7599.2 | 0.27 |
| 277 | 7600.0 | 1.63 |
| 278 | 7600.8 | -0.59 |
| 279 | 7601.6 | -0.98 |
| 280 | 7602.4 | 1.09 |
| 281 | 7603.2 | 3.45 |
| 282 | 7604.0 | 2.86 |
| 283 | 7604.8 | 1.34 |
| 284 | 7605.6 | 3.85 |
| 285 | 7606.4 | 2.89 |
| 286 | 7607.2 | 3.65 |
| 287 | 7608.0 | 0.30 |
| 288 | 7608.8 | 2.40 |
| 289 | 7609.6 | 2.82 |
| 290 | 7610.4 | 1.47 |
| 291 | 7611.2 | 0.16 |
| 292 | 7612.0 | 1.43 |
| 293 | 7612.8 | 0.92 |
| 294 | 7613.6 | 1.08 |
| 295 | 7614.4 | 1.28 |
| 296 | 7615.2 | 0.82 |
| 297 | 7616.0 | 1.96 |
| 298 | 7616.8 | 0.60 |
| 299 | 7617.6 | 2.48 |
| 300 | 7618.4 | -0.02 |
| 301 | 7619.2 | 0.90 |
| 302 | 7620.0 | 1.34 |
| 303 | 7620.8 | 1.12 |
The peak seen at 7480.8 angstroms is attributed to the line H-beta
